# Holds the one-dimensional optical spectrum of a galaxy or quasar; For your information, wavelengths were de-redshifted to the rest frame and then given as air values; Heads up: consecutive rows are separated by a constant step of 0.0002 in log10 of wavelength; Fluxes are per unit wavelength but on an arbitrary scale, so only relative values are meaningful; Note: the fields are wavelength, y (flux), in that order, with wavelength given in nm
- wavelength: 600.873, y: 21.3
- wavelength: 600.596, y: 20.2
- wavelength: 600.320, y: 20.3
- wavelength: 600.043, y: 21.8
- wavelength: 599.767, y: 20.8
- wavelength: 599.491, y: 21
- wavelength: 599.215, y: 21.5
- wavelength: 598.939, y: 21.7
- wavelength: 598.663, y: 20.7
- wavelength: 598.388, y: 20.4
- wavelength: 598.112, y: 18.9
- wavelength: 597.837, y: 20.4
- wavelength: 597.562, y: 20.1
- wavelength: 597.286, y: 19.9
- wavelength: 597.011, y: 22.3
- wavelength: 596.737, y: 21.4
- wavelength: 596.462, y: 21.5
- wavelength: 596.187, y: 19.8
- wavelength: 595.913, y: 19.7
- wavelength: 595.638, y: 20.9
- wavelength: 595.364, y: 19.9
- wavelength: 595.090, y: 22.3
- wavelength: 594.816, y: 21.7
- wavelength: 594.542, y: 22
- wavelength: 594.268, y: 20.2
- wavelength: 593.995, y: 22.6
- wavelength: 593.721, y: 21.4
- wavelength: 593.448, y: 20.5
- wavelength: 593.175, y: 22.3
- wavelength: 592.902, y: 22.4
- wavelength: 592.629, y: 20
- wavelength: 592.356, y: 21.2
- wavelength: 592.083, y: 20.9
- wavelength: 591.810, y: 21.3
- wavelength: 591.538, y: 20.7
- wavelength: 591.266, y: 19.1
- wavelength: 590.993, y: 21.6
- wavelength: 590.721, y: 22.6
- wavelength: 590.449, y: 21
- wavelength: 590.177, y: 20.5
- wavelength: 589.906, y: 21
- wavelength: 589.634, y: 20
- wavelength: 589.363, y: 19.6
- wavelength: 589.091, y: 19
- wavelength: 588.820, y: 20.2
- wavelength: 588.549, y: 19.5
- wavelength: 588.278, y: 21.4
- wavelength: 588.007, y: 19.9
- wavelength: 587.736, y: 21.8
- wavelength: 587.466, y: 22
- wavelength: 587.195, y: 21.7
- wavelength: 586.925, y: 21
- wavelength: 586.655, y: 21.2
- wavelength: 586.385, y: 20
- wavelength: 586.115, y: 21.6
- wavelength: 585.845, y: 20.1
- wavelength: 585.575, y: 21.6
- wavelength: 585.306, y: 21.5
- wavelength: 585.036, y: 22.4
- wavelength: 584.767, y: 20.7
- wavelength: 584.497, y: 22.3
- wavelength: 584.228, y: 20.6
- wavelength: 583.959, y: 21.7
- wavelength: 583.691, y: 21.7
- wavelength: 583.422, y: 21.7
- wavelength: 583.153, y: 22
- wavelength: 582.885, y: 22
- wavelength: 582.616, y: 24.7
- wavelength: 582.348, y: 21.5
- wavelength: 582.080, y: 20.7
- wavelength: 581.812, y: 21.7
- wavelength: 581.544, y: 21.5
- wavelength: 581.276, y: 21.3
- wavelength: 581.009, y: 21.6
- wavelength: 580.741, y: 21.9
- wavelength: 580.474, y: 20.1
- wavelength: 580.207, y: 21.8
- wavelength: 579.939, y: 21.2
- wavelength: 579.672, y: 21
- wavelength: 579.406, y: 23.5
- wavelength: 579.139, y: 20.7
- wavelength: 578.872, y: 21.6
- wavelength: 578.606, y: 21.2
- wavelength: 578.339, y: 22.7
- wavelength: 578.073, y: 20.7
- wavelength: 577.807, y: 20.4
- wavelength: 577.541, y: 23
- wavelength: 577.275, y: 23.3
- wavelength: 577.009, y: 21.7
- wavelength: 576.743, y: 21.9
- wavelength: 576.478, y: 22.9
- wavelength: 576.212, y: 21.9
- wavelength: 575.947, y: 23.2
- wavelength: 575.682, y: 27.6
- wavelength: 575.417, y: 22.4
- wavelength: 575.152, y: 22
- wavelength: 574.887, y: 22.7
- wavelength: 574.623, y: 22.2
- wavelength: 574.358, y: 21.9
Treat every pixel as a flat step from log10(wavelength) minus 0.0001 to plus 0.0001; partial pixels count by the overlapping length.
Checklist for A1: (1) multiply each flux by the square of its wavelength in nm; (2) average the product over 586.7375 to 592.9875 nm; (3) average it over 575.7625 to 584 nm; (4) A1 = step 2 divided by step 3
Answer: 0.98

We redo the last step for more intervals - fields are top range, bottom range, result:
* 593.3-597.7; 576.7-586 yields 1.02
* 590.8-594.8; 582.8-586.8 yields 1.02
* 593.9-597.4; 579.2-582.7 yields 1.02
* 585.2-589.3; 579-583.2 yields 0.98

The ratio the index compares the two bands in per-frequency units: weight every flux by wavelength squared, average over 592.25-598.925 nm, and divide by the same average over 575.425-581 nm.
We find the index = 1.01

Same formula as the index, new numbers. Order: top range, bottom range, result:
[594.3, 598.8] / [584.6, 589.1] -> 1.02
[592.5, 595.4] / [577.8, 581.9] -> 1.05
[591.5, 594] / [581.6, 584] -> 1.00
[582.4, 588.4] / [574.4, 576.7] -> 0.97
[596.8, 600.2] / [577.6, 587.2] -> 1.02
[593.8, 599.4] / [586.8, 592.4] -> 1.03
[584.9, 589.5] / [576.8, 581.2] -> 0.99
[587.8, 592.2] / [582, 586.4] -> 0.97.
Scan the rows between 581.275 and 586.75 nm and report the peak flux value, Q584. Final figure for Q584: 24.7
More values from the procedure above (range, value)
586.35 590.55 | 22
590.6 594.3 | 22.6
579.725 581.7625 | 21.9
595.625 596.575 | 21.5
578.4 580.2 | 23.5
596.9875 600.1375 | 22.3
